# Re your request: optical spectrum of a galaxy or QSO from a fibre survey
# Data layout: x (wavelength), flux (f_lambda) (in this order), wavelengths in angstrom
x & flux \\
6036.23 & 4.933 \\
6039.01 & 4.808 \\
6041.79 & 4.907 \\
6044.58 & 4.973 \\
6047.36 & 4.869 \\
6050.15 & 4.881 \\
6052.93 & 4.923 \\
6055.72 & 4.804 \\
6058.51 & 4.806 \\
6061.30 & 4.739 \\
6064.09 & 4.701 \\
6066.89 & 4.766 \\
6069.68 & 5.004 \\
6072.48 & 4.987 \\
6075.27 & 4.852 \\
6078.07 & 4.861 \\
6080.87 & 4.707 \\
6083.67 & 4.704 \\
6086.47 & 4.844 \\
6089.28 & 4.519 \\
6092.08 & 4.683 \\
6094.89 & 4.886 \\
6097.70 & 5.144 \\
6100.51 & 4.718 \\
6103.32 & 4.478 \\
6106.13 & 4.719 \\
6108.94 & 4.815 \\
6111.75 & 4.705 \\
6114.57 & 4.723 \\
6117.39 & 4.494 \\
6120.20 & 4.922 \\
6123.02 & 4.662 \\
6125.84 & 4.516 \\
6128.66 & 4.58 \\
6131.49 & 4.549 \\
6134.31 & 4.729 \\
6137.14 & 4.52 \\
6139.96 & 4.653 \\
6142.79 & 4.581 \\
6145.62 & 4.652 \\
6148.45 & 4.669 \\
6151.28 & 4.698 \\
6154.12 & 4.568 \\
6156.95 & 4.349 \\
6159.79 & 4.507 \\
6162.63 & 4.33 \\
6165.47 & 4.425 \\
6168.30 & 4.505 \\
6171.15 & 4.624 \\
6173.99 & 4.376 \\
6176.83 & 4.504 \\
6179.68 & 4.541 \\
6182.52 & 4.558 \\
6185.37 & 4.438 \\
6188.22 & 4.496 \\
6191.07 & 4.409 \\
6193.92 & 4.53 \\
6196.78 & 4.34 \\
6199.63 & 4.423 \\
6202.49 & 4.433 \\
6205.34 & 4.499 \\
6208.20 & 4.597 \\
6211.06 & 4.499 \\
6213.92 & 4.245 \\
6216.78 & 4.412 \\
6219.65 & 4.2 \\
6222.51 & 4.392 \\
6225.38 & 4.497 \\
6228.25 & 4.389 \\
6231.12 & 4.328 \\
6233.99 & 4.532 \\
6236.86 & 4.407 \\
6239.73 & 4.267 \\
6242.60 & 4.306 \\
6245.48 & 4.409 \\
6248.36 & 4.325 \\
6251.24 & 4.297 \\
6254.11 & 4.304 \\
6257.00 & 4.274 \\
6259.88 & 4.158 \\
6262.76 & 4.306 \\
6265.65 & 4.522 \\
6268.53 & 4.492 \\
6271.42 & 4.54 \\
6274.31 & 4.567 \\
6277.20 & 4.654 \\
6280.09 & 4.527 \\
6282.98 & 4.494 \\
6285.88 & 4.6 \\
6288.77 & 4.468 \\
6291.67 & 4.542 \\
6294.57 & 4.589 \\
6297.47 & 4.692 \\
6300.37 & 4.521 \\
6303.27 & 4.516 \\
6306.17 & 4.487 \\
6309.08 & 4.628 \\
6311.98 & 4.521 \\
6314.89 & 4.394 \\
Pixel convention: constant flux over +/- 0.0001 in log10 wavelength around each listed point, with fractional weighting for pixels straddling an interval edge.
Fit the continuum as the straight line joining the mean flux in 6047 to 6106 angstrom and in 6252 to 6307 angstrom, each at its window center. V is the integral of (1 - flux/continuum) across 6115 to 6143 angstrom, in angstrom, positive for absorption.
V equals 0.6 angstrom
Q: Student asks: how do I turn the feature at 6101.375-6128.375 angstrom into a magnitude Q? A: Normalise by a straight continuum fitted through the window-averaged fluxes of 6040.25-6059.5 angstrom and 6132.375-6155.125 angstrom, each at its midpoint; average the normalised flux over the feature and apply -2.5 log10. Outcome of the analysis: 0.01 mag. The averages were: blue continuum 4.88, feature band 4.67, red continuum 4.63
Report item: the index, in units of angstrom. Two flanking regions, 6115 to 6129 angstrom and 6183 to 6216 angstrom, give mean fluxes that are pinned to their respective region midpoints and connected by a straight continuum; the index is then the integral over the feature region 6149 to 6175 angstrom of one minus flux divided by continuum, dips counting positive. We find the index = 0.29 angstrom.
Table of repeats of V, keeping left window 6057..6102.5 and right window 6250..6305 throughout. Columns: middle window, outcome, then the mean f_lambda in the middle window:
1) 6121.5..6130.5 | 0.3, 4.59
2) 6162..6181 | 0.7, 4.48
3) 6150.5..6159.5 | 0.3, 4.52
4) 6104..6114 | 0.1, 4.73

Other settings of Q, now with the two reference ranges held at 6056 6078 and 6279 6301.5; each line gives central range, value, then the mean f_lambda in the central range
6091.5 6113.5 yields 0.00 mag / 4.77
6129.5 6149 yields 0.03 mag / 4.62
